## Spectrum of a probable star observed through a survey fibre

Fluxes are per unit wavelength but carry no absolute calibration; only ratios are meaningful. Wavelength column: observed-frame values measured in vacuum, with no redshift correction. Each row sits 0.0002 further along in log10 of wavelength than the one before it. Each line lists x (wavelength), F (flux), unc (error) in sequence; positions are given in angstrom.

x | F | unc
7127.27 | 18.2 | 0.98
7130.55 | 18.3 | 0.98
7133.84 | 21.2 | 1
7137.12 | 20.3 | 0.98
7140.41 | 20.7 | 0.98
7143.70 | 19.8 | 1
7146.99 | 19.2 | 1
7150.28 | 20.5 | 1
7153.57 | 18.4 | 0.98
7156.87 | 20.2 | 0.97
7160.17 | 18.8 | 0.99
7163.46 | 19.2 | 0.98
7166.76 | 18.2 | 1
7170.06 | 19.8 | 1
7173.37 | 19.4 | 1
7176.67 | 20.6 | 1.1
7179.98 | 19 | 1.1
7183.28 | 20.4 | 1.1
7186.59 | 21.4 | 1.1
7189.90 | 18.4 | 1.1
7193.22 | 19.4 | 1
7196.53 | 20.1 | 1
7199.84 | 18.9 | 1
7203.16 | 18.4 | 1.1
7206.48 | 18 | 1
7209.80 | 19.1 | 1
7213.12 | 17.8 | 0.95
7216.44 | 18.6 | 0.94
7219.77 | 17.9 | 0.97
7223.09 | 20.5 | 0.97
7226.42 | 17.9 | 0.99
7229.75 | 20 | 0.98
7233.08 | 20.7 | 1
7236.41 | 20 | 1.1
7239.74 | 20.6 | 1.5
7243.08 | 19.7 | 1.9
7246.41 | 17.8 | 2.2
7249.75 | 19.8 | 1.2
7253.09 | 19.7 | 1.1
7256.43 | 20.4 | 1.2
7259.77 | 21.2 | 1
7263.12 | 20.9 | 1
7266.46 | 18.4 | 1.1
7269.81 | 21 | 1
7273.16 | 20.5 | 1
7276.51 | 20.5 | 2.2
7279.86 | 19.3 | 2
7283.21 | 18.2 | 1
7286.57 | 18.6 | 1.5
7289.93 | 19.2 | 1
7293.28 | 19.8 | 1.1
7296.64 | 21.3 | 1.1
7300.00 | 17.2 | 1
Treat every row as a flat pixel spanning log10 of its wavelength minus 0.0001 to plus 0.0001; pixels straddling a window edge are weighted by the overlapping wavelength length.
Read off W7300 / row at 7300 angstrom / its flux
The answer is 17.2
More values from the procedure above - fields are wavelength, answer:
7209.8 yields 19.1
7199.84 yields 18.9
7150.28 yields 20.5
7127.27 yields 18.2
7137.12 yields 20.3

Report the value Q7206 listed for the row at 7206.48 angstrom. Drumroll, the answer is 18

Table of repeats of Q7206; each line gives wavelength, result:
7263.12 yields 20.9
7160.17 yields 18.8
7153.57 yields 18.4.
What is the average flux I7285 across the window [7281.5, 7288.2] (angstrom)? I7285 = 18.4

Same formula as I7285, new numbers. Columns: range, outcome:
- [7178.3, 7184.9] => 19.7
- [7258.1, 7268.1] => 20.2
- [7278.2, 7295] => 19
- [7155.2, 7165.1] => 19.4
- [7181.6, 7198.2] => 19.9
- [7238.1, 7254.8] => 19.5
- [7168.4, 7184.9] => 19.8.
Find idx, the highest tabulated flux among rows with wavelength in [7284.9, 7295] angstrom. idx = 19.8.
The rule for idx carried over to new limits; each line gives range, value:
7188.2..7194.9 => 19.4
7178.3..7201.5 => 21.4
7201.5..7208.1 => 18.4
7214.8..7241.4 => 20.7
